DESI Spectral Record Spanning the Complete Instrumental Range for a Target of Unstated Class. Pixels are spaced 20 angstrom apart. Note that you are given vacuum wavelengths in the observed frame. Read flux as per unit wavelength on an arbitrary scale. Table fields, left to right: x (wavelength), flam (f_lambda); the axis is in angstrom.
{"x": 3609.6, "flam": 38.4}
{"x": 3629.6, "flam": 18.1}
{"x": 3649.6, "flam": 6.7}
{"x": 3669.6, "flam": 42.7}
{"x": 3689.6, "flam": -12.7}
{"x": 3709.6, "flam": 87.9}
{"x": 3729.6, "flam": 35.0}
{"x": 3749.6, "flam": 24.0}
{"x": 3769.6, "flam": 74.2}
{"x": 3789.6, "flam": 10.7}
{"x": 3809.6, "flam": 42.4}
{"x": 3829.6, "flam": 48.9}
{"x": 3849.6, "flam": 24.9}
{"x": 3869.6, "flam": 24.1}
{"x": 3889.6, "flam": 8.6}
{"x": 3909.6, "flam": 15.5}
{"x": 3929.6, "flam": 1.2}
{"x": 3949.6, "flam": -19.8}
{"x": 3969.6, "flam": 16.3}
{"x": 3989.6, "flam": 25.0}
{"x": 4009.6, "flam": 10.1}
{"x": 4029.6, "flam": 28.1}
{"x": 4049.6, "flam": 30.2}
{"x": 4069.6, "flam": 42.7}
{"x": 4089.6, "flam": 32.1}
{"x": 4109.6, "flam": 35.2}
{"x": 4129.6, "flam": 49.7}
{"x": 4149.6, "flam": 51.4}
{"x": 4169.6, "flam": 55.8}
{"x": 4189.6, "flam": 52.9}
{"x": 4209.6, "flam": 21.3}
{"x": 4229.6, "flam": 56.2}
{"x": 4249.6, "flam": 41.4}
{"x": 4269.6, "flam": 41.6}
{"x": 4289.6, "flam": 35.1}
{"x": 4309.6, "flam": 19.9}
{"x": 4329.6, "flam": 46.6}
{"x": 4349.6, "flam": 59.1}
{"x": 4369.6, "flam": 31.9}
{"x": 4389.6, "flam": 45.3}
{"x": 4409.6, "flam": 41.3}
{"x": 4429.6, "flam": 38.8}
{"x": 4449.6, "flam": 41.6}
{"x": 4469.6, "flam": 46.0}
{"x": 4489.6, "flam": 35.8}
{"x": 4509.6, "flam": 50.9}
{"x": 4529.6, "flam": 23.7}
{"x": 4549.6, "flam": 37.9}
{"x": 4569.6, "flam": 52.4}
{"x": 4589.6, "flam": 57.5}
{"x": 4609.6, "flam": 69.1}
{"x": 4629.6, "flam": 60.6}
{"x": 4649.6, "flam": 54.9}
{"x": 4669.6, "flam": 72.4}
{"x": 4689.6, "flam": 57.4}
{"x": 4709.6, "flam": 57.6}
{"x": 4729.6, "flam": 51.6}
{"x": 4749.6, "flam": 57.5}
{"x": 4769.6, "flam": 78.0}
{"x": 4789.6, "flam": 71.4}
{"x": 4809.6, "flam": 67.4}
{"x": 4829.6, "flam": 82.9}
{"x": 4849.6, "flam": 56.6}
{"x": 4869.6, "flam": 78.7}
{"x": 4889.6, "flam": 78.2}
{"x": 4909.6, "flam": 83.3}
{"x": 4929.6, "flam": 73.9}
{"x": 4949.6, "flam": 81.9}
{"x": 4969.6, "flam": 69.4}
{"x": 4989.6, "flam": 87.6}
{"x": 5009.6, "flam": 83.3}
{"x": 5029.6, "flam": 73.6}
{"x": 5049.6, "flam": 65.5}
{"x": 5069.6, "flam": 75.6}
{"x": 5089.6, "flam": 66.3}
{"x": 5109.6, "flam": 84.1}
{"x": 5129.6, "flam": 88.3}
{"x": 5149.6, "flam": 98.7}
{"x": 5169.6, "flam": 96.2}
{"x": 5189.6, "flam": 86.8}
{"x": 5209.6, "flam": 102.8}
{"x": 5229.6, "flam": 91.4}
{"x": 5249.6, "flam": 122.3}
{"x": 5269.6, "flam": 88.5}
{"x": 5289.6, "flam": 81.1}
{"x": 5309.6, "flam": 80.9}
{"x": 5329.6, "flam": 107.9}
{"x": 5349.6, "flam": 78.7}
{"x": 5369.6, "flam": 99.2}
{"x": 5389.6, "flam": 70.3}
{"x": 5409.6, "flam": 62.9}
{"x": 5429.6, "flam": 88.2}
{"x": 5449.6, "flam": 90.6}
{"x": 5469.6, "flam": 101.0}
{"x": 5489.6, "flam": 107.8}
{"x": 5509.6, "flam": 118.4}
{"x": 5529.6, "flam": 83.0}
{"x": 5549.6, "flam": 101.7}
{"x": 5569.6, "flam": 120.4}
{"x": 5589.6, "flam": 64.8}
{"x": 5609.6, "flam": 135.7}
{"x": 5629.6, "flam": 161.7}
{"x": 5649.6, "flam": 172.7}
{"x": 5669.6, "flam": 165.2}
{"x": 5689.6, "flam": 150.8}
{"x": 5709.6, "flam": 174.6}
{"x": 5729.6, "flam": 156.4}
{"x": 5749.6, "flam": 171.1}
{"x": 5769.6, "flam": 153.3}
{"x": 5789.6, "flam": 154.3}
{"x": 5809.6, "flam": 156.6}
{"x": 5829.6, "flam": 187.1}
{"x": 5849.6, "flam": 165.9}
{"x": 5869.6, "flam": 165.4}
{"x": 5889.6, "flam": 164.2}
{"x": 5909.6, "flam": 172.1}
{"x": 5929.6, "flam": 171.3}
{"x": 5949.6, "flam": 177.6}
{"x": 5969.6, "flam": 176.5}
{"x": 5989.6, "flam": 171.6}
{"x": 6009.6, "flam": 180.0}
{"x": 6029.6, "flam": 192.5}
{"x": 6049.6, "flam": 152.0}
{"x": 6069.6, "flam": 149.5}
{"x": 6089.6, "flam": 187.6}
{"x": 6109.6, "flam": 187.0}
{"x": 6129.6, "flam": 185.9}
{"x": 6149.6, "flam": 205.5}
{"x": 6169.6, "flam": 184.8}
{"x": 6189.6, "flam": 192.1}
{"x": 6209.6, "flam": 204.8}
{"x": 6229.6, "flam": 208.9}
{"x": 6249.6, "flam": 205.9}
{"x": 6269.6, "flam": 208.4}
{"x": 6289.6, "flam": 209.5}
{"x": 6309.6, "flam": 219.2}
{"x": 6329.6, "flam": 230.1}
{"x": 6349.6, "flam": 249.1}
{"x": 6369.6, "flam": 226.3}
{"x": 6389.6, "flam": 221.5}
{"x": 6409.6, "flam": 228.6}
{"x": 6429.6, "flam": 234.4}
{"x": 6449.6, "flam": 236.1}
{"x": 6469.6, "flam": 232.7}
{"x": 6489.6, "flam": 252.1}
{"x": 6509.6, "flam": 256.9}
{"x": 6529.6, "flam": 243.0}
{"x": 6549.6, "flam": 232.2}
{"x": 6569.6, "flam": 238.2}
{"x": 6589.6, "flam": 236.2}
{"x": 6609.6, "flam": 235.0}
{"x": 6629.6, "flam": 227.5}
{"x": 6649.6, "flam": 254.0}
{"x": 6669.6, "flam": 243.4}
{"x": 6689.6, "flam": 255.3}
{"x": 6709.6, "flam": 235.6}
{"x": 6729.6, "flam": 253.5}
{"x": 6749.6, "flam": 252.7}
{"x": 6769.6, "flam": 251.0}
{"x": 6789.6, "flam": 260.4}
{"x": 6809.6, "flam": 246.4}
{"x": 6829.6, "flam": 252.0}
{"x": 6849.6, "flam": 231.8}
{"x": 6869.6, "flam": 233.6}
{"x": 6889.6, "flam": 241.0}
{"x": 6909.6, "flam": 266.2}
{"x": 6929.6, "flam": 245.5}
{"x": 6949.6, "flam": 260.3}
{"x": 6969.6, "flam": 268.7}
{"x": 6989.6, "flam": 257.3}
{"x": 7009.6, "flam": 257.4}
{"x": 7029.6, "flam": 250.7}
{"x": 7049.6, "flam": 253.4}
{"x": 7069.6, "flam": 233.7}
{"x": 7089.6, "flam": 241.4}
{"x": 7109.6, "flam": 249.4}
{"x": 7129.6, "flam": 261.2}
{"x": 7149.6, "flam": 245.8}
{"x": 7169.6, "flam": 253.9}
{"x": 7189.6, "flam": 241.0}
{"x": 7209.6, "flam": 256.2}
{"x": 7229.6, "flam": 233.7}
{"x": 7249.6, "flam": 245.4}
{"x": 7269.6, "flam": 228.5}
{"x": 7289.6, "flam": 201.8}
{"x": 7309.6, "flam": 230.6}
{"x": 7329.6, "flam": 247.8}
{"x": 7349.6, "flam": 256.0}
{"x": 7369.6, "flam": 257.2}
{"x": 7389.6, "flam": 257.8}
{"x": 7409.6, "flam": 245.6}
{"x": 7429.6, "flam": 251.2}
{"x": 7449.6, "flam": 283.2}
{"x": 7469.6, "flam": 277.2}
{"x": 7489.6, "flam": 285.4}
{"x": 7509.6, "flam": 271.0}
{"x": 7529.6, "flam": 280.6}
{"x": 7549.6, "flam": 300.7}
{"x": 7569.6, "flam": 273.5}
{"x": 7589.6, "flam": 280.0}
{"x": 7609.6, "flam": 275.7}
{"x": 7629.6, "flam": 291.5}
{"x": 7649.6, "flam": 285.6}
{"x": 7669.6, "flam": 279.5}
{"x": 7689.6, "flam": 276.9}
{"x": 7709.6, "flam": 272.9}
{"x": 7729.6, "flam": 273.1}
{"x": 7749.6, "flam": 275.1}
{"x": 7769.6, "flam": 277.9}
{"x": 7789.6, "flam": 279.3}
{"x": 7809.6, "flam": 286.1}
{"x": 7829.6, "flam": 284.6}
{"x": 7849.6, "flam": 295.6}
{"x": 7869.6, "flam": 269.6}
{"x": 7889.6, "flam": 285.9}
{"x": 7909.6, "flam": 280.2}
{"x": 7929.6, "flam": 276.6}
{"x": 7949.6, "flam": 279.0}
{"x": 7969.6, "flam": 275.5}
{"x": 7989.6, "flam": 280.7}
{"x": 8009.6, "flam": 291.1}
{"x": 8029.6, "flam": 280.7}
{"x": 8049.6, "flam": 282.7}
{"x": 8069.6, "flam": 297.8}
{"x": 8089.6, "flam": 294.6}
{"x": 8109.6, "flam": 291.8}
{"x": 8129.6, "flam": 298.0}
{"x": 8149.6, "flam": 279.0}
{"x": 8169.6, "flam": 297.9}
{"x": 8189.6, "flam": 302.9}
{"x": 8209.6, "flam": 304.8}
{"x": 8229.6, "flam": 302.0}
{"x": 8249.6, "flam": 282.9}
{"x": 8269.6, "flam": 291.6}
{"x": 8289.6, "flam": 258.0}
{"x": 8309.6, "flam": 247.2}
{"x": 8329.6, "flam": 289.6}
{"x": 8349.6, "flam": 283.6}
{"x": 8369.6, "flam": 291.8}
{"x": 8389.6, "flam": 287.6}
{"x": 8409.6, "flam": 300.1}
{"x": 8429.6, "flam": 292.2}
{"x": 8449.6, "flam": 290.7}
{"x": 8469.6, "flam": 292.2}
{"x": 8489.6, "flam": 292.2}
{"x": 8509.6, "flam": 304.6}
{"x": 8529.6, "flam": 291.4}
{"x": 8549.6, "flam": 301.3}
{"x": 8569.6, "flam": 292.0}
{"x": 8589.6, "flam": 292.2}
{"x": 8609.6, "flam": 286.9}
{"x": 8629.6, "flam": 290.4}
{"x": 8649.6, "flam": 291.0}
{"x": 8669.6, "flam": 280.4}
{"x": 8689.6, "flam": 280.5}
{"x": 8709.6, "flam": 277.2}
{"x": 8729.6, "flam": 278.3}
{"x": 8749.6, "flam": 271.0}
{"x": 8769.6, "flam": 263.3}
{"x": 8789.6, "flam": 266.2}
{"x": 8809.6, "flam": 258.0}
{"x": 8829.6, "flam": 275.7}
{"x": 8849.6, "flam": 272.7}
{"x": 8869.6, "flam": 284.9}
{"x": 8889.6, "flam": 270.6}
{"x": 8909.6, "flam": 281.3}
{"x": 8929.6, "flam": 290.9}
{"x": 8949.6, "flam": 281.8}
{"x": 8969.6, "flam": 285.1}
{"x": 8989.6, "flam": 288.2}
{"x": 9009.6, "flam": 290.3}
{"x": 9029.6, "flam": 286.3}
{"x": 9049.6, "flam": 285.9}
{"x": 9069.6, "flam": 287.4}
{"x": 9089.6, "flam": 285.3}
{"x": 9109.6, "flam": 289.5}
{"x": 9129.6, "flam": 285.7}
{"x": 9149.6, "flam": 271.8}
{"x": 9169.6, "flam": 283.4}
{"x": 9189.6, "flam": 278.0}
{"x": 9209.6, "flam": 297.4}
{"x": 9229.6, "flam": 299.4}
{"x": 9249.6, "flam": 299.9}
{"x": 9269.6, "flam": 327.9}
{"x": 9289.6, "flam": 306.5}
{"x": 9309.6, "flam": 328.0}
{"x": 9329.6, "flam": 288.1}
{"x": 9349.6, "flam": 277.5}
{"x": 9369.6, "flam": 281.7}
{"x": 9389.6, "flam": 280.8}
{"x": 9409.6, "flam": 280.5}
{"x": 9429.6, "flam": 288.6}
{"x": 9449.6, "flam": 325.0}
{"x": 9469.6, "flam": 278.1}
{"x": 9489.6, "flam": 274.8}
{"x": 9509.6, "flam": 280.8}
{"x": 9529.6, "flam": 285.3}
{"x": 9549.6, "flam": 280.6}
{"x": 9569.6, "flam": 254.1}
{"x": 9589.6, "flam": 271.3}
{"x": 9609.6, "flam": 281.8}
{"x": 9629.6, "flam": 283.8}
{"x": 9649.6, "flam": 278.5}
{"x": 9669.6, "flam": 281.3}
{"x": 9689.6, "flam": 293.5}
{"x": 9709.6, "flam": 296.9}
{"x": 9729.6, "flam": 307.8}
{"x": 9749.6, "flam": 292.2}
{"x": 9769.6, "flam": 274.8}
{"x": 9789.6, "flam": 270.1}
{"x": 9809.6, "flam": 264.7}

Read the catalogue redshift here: 0.41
